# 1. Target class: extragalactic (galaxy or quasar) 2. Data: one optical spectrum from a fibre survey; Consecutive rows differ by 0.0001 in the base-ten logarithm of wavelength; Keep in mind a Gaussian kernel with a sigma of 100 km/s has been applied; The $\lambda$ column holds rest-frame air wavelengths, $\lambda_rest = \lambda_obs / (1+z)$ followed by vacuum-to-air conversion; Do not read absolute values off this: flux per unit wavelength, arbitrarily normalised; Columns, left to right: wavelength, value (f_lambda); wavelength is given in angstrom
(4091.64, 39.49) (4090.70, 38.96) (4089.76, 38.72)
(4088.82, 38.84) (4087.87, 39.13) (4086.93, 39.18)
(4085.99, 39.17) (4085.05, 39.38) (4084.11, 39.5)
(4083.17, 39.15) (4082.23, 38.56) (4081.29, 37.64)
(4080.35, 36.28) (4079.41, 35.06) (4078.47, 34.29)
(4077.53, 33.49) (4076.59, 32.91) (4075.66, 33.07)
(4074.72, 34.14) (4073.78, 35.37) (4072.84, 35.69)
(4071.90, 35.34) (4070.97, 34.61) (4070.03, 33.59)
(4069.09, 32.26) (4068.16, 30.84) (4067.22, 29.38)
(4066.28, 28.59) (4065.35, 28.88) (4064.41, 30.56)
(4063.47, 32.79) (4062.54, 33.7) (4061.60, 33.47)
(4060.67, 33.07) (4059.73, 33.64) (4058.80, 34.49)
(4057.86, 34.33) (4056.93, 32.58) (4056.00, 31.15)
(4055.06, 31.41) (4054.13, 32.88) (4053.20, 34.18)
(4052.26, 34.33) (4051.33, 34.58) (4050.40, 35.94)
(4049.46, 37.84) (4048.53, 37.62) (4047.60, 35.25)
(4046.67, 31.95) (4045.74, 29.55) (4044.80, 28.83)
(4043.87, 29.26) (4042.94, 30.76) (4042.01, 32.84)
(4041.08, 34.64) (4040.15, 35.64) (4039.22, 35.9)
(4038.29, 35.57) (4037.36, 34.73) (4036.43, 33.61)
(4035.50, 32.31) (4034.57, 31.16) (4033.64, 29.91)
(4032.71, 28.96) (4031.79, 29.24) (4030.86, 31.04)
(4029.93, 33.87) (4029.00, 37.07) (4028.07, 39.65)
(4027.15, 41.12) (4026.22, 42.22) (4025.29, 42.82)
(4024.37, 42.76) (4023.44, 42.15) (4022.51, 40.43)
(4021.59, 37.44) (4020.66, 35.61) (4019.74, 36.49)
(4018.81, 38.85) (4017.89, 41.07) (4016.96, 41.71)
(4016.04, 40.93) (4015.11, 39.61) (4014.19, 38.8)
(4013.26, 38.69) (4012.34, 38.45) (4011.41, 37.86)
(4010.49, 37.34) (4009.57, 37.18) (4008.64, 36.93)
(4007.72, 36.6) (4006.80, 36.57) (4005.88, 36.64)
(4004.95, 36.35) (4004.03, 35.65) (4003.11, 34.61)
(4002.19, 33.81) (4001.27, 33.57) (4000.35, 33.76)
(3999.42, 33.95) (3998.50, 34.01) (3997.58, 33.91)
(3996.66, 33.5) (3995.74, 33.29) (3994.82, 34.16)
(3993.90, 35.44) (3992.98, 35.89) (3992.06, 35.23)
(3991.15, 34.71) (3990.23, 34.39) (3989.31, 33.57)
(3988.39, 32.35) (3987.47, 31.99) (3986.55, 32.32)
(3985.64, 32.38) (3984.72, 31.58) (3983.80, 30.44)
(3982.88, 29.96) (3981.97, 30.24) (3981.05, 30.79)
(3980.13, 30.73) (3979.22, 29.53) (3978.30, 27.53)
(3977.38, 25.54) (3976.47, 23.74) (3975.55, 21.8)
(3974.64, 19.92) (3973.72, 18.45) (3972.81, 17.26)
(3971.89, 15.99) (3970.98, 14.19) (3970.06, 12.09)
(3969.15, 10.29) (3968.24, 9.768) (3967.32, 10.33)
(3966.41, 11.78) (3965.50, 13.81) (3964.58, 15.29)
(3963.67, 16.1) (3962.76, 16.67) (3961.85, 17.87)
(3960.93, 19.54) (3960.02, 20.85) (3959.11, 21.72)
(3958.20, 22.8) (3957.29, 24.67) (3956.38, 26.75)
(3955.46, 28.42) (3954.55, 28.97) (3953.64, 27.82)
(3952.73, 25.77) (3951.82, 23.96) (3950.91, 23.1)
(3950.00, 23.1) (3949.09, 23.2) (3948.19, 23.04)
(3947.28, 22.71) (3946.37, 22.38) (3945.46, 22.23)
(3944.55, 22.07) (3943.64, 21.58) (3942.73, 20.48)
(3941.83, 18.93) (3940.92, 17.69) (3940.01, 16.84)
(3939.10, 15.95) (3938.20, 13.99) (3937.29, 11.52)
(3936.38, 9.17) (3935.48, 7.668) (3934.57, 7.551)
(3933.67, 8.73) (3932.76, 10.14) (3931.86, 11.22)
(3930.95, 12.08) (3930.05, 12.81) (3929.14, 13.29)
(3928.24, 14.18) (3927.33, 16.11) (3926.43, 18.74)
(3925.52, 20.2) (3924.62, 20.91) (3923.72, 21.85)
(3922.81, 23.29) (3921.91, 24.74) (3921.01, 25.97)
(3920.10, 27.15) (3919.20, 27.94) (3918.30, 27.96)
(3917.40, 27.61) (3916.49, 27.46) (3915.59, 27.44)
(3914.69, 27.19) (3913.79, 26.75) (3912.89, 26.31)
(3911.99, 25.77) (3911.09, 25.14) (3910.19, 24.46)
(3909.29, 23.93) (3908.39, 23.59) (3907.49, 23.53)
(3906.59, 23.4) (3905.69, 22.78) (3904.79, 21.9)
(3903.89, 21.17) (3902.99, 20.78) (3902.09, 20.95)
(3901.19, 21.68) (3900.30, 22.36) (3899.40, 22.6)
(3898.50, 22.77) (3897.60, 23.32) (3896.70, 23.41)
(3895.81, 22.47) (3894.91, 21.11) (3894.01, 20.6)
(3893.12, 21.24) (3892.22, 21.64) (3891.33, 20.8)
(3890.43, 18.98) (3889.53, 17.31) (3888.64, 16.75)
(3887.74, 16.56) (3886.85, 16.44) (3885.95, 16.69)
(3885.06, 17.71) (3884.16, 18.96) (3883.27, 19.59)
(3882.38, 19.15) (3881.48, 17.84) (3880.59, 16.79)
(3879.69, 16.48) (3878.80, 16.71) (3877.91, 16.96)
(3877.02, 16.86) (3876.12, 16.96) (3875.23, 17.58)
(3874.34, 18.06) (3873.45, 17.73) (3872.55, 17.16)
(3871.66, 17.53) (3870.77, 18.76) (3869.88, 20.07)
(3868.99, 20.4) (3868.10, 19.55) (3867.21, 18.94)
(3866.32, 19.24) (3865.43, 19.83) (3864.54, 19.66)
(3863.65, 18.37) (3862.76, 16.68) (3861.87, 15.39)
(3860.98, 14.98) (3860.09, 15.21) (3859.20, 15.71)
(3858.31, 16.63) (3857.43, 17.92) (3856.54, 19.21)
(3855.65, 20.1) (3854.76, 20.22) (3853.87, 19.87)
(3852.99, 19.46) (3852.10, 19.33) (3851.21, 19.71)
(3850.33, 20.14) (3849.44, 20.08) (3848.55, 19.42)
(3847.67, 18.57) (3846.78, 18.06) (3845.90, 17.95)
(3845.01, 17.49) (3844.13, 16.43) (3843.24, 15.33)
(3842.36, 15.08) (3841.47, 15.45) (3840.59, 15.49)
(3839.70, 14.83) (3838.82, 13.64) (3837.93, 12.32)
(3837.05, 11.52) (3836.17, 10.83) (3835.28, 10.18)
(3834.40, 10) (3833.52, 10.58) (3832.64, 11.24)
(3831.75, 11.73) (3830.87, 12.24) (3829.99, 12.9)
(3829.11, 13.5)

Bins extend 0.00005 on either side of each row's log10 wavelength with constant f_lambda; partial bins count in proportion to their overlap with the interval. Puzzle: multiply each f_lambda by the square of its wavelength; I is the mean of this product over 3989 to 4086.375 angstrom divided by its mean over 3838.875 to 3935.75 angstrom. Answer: 1.95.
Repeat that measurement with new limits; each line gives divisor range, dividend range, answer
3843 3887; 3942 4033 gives 1.74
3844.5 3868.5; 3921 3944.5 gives 0.90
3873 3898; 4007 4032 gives 2.19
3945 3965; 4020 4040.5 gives 1.66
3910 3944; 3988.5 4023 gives 1.96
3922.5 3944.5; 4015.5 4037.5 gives 2.53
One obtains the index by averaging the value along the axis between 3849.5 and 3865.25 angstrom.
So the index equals 18.2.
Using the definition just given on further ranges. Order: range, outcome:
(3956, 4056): 31.1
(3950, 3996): 24.6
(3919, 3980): 19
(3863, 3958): 20.3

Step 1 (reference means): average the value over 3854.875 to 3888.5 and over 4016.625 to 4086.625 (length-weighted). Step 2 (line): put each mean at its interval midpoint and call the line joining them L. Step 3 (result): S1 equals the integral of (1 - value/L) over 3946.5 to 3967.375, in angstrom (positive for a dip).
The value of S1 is 3.5 angstrom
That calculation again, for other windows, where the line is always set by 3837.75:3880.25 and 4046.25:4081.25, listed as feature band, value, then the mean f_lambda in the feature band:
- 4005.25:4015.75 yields -3.0 angstrom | 37.7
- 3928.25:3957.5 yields 7.0 angstrom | 18.6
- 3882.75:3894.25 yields 0.7 angstrom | 18.7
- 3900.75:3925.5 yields -2.9 angstrom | 24.4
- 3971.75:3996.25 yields -1.7 angstrom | 29.4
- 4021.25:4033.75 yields -2.7 angstrom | 37.3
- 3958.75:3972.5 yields 5.8 angstrom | 15.1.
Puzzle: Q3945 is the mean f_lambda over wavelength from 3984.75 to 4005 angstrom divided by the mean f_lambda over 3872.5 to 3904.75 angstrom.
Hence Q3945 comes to 1.76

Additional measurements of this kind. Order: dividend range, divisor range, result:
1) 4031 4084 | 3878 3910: 1.64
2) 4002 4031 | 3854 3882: 2.14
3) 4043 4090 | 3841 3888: 1.91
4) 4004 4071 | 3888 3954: 1.69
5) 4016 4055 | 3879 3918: 1.63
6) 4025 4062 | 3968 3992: 1.32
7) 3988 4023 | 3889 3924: 1.54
